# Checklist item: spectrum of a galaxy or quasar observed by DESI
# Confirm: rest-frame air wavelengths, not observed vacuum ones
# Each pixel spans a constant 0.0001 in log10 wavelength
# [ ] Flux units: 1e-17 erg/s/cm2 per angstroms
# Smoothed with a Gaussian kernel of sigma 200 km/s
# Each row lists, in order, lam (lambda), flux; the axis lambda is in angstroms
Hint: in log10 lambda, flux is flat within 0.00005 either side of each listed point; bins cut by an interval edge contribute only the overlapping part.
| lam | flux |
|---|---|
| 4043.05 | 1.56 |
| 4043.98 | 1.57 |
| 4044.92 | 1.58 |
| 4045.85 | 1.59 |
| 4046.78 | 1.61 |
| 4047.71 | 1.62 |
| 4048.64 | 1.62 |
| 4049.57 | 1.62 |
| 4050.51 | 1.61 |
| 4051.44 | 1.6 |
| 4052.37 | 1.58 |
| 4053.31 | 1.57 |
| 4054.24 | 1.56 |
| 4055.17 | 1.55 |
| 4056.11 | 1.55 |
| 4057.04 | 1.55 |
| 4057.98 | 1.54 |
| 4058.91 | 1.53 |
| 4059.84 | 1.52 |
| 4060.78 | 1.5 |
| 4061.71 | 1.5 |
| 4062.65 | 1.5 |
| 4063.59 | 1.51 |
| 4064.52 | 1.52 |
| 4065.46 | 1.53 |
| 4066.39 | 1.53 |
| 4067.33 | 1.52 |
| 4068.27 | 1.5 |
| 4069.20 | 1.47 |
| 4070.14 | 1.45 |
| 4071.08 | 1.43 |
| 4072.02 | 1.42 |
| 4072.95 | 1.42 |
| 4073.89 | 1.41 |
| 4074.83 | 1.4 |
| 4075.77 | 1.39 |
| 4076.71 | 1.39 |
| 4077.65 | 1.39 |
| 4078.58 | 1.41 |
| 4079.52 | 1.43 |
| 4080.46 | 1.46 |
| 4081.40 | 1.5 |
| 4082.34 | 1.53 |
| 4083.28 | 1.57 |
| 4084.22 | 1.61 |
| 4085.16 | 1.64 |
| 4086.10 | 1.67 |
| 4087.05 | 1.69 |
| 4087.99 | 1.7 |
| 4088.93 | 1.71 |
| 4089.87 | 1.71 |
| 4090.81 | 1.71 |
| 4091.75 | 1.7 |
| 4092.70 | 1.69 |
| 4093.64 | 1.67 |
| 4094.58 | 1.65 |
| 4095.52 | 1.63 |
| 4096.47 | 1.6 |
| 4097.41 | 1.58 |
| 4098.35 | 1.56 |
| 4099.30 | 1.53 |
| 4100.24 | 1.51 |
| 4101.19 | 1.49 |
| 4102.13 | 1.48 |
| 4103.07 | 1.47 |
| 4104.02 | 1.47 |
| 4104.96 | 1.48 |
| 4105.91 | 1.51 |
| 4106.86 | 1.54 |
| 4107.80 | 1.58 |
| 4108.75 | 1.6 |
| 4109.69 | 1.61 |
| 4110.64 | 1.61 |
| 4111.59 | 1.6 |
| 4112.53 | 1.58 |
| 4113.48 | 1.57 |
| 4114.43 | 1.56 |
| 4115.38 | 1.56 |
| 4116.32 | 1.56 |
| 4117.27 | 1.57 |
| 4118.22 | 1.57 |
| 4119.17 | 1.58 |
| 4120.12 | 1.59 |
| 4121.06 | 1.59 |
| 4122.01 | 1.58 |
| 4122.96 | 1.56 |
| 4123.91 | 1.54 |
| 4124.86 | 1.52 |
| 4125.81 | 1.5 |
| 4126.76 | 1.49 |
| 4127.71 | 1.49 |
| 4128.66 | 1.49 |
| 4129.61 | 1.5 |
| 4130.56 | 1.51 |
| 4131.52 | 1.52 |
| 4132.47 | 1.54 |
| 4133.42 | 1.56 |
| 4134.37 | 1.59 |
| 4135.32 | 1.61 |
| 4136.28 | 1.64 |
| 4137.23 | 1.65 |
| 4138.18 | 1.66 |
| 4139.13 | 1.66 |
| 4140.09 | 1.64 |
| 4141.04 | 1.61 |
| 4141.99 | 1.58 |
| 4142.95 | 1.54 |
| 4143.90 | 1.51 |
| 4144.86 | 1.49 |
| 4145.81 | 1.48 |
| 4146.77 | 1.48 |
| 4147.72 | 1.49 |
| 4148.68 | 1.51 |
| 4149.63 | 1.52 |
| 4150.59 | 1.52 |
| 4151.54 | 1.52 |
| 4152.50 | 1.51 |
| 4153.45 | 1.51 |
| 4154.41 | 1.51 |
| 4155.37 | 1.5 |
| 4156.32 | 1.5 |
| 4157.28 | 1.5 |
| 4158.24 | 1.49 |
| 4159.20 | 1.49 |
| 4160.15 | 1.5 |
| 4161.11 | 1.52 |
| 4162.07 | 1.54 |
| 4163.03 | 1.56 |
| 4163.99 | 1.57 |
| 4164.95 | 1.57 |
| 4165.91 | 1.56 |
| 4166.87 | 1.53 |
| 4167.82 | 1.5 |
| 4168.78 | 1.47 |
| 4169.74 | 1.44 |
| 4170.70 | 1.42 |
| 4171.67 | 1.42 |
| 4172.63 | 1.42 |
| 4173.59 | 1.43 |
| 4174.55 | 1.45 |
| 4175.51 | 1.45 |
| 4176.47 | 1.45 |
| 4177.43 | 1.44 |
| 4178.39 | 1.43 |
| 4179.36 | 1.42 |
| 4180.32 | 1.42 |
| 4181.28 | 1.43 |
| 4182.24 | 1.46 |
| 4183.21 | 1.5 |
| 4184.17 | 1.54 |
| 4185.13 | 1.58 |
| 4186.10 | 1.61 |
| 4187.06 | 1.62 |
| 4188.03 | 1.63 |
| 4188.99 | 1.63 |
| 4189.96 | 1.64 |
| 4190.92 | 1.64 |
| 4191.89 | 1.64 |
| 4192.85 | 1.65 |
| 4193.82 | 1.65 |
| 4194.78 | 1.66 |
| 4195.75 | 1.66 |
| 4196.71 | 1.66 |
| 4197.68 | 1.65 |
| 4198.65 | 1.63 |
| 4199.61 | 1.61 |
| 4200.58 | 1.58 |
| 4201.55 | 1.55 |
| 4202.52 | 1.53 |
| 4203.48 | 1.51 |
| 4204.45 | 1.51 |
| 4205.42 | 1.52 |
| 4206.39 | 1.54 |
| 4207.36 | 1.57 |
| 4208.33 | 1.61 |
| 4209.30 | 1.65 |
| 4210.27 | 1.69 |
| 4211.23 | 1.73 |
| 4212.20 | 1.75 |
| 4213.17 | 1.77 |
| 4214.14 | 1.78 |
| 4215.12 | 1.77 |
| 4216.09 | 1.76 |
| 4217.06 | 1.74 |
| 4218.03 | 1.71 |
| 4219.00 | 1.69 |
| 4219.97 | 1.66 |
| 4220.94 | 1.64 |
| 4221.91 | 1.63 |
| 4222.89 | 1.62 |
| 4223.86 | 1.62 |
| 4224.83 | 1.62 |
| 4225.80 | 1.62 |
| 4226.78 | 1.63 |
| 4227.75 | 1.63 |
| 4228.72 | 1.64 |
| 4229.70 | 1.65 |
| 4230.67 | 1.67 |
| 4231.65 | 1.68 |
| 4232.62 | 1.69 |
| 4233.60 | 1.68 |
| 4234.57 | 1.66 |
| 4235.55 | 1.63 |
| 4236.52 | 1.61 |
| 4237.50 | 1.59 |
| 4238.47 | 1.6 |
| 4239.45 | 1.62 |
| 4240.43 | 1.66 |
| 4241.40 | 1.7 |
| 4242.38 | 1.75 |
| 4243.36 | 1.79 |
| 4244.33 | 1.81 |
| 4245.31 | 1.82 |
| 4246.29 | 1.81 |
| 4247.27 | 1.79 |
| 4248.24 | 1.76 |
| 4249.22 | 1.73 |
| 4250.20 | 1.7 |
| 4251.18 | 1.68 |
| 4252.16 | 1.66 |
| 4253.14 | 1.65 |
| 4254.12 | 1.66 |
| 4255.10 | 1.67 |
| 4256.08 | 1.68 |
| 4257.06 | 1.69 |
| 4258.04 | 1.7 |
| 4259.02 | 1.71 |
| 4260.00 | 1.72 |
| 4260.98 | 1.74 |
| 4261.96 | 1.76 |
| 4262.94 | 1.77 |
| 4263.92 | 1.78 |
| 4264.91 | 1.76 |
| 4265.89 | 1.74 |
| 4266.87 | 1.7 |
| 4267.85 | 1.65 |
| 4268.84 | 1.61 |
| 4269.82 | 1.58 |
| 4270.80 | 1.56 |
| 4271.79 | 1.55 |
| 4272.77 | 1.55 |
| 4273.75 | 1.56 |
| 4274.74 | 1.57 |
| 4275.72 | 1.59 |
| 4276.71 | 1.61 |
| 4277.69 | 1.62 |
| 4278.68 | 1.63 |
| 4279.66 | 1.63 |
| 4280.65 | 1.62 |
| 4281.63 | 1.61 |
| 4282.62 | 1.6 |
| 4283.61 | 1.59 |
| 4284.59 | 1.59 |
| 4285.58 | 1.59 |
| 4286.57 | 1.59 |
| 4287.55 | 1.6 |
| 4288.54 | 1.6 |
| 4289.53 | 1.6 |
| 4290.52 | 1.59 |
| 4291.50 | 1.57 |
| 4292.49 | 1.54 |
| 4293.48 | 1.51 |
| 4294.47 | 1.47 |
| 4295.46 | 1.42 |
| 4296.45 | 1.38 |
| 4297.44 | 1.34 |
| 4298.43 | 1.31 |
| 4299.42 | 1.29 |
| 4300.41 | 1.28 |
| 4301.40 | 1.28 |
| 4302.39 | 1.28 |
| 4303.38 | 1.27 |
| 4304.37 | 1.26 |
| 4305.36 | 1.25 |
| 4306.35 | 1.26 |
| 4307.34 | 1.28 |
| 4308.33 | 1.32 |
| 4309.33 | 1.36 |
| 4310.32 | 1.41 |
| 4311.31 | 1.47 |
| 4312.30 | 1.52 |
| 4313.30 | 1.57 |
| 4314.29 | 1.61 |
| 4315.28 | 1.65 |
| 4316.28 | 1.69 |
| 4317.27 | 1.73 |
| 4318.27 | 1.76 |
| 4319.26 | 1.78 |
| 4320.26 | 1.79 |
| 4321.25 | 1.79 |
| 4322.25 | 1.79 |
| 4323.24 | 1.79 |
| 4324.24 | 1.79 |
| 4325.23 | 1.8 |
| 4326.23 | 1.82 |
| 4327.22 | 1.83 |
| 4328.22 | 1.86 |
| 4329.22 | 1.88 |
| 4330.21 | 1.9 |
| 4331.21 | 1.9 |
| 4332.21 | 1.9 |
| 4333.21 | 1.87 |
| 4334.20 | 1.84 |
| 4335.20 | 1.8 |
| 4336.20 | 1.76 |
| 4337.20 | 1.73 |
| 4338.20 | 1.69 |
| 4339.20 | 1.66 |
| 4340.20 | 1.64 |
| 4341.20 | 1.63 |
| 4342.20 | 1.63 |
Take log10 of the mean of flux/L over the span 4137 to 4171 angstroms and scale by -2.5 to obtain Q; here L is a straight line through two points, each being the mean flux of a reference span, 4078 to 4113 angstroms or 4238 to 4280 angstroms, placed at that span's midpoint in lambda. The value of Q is 0.060 mag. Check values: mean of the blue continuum 1.58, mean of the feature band 1.53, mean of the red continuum 1.68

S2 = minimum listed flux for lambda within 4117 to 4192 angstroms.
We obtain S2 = 1.42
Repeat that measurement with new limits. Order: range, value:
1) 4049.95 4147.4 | 1.39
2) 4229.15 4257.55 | 1.59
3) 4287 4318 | 1.25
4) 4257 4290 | 1.55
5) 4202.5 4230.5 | 1.51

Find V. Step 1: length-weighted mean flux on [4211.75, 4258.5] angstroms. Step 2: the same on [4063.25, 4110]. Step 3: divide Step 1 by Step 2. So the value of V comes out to 1.10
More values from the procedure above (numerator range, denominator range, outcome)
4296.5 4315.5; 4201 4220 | 0.83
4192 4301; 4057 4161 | 1.06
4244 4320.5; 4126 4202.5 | 1.03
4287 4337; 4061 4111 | 1.03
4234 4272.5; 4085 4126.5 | 1.07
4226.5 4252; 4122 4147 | 1.09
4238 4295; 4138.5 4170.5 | 1.09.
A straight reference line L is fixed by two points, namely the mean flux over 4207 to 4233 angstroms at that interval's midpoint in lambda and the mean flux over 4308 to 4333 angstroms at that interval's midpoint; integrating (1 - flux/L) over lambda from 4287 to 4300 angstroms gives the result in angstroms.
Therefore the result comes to 1.7 angstroms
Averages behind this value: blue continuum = 1.68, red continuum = 1.71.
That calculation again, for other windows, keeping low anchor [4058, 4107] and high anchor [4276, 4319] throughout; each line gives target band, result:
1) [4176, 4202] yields -1.0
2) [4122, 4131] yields 0.1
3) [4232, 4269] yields -5.0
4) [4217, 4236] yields -1.9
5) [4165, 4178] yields 0.5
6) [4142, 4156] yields 0.1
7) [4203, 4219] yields -1.6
